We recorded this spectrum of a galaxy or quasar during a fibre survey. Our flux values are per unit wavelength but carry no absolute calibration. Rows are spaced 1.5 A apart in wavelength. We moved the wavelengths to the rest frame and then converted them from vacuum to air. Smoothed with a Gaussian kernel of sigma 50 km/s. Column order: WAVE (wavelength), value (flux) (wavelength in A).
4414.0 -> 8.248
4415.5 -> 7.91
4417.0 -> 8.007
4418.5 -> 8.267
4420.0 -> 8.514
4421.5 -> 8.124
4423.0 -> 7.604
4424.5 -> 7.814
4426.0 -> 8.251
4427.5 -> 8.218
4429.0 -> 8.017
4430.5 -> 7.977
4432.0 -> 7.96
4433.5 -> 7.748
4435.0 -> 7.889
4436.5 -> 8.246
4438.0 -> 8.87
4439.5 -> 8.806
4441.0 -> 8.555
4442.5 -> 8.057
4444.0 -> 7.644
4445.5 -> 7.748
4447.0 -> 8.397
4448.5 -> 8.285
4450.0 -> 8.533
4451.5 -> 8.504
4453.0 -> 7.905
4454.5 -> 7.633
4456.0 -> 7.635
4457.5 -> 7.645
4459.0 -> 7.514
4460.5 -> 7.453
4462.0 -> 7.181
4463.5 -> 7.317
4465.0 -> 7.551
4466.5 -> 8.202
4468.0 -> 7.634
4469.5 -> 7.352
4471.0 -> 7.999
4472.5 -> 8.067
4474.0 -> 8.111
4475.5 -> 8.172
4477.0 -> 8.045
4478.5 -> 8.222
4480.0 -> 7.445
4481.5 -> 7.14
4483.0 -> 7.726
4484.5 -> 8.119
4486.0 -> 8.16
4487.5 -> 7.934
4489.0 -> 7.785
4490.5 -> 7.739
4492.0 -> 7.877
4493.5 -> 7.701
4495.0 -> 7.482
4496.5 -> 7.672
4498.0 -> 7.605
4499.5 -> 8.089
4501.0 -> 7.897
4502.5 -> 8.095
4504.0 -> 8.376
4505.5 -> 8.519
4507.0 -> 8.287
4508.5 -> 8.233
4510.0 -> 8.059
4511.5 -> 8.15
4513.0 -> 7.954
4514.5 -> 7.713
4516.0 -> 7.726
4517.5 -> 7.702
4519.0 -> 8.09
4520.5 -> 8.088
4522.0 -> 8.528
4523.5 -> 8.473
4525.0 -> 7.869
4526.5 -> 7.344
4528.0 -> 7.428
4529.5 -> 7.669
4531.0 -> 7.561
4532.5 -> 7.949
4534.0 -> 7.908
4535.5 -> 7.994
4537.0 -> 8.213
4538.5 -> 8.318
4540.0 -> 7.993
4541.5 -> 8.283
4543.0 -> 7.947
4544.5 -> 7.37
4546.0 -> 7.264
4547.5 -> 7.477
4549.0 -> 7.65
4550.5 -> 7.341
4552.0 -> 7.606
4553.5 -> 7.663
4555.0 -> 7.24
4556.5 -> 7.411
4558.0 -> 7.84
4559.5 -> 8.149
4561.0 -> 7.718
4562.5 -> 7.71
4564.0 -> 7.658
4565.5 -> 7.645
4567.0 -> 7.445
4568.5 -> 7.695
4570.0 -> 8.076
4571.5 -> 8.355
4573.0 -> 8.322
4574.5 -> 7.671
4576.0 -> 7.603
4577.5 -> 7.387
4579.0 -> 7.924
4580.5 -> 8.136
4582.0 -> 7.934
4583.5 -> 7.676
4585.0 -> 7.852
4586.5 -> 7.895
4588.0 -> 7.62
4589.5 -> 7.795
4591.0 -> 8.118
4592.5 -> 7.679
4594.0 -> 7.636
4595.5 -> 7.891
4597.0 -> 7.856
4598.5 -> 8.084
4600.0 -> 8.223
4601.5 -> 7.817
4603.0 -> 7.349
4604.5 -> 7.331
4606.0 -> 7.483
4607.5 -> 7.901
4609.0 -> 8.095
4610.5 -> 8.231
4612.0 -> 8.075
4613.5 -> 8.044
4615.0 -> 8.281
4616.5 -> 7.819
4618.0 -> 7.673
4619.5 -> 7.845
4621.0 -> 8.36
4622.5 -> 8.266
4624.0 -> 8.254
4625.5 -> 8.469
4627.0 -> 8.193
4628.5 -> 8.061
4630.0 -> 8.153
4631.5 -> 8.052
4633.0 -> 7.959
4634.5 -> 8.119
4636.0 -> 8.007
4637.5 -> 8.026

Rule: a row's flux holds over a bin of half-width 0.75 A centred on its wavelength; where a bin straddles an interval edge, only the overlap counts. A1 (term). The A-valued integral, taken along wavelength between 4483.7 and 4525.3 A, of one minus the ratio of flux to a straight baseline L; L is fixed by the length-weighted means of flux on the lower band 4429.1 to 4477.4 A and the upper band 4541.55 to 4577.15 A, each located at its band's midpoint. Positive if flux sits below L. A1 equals -0.9 A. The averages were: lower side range 7.96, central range 8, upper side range 7.7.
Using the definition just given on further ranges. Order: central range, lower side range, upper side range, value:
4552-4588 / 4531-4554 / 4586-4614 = 0.2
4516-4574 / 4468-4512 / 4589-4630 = 0.9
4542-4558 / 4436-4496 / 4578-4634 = 0.8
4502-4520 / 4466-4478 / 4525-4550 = -0.5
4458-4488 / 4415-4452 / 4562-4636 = 1.2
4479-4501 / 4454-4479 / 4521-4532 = 0.1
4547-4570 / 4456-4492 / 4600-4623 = 0.6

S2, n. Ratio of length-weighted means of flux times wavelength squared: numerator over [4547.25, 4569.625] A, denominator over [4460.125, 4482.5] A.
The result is 1.0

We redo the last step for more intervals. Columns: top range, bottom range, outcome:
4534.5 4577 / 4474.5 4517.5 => 1.01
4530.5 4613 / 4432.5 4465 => 1.03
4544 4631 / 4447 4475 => 1.06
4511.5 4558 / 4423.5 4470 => 1.02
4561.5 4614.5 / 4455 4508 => 1.05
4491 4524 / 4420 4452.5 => 1.01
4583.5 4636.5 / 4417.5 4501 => 1.07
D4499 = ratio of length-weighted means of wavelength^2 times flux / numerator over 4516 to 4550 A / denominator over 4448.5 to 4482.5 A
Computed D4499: 1.0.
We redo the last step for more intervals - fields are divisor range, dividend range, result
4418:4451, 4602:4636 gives 1.06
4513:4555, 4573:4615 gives 1.03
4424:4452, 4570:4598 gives 1.02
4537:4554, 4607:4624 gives 1.07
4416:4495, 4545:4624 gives 1.04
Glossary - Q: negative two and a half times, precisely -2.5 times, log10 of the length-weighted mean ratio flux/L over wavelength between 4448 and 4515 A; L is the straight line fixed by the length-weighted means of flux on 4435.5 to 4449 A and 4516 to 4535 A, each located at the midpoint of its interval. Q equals 0.03 mag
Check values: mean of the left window 8.28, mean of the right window 7.88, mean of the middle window 7.88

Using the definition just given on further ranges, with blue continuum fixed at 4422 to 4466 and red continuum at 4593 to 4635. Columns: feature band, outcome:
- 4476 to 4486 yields 0.020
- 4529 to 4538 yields 0.010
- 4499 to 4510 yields -0.032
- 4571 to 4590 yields 0.017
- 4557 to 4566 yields 0.027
